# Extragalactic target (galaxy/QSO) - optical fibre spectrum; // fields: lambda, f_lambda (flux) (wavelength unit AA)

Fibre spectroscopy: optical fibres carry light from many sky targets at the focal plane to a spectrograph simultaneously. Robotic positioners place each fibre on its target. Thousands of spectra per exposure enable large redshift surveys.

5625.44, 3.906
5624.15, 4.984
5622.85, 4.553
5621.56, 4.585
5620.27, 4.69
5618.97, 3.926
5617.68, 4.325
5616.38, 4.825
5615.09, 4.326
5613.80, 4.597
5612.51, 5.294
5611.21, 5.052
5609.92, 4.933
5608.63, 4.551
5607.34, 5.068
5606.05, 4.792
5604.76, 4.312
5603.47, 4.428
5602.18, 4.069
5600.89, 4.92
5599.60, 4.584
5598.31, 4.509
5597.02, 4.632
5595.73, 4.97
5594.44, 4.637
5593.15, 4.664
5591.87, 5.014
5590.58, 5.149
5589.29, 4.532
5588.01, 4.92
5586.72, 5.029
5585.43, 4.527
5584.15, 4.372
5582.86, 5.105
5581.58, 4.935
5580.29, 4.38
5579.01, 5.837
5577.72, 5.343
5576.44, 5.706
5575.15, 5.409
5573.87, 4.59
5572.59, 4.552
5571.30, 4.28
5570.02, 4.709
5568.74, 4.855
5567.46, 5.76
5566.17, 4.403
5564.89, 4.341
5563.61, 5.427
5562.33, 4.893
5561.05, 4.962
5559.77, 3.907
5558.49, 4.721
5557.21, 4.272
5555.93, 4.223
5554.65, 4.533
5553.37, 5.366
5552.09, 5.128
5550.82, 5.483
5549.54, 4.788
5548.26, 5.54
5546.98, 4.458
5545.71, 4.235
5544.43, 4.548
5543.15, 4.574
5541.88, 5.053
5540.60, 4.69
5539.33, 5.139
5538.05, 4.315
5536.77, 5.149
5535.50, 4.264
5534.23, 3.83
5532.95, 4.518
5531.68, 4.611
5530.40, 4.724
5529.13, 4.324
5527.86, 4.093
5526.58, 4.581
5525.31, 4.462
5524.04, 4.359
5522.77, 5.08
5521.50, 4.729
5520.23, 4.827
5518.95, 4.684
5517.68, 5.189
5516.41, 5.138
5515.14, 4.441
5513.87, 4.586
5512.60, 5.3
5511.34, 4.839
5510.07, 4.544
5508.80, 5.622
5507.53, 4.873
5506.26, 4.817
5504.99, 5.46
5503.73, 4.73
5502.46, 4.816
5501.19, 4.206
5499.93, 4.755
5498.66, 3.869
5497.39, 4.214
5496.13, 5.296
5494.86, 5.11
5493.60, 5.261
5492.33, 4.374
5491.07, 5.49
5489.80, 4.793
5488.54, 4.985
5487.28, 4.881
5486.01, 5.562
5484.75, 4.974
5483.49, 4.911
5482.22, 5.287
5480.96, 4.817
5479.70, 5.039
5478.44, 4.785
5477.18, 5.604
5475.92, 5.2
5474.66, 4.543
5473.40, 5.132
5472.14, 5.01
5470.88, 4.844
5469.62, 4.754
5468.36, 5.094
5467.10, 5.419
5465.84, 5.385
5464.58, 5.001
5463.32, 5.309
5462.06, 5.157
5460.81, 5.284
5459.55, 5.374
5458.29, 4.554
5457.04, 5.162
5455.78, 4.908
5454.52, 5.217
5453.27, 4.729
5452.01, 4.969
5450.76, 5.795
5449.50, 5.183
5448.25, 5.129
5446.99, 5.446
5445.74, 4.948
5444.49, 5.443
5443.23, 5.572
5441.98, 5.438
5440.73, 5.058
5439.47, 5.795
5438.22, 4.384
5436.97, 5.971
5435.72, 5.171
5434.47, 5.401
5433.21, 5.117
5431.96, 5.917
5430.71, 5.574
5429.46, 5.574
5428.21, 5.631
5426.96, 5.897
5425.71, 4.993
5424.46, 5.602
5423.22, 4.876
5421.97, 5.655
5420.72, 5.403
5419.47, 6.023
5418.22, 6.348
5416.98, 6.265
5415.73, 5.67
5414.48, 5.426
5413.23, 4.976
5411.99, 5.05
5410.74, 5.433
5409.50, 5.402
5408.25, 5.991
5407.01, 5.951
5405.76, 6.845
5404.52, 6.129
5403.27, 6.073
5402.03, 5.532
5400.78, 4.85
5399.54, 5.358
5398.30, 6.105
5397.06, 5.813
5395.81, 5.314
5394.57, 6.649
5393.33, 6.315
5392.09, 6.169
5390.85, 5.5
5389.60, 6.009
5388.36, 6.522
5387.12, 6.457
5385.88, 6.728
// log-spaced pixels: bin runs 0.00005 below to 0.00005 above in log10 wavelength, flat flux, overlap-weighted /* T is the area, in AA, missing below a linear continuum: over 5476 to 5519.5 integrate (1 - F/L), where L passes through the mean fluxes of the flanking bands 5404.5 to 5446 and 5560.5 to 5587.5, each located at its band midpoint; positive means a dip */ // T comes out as 2.7 AA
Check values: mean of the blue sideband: 5.55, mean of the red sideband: 4.92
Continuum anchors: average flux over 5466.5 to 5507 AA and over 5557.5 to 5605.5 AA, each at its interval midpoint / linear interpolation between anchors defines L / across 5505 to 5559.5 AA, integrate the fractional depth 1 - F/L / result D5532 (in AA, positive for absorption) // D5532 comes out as 1.5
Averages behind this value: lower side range 4.94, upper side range 4.79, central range 4.73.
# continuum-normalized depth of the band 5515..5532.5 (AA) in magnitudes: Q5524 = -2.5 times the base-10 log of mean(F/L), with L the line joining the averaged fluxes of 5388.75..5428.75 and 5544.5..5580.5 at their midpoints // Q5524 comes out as 0.09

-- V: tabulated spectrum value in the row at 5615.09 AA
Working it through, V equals 4.326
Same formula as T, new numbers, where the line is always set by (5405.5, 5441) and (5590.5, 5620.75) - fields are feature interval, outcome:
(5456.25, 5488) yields 1.4 AA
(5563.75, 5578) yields -0.2 AA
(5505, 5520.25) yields 0.6 AA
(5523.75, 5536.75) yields 1.6 AA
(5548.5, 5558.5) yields 0.2 AA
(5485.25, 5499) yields 0.8 AA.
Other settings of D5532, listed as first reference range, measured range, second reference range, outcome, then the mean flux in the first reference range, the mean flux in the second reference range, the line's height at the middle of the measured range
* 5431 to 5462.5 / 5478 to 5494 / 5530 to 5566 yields 0.1 AA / 5.25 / 4.7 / 5.04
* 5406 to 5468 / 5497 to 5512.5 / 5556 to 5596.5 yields 1.1 AA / 5.39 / 4.84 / 5.12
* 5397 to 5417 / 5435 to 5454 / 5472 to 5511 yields 0.3 AA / 5.68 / 4.93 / 5.35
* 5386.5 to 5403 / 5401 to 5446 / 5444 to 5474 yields -0.1 AA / 5.9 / 5.13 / 5.55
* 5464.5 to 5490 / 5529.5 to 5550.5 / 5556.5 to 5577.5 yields 1.0 AA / 5.05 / 4.81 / 4.88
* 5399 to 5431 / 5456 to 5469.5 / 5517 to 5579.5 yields 0.4 AA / 5.64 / 4.76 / 5.32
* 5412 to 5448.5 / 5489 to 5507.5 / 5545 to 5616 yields 1.3 AA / 5.47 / 4.8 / 5.17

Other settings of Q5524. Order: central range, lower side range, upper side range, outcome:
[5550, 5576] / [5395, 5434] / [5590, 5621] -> 0.02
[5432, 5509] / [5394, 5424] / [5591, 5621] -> 0.06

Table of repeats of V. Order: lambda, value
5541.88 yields 5.053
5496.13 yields 5.296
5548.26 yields 5.54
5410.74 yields 5.433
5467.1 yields 5.419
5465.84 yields 5.385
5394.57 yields 6.649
